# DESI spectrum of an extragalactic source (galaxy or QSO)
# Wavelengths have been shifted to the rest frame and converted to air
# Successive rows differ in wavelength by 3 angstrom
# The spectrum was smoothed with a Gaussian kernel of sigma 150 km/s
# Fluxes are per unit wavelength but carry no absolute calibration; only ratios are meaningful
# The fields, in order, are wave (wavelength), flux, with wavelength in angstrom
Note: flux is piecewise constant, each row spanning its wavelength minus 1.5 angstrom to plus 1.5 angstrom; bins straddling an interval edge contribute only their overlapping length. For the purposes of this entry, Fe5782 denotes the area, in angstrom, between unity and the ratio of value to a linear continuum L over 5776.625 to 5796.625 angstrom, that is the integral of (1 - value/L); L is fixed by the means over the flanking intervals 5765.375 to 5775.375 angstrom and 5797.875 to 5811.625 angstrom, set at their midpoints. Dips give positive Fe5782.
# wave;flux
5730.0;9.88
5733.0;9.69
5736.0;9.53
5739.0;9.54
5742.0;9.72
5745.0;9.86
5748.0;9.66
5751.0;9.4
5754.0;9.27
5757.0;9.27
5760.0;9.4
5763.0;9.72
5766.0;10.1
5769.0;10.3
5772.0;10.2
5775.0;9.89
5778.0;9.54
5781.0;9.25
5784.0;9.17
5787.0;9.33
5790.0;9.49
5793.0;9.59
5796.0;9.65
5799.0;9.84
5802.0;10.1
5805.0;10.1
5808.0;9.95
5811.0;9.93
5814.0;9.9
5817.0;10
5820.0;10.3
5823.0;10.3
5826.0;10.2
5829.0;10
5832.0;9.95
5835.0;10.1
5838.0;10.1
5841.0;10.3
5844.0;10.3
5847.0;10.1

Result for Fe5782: 1.3 angstrom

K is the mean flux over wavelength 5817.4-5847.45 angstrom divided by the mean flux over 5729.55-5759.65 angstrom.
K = 1.1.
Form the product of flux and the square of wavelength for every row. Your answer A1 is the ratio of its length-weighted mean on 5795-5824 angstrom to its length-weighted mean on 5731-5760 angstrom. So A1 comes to 1.07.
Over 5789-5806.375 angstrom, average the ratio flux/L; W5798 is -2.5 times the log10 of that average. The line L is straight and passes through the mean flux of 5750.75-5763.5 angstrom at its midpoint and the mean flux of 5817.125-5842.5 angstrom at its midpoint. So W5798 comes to 0.00 mag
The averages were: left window 9.39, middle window 9.8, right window 10.1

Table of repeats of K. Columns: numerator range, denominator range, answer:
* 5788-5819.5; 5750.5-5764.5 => 1.05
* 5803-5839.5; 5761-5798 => 1.04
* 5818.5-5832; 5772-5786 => 1.07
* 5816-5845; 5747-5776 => 1.04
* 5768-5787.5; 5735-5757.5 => 1.01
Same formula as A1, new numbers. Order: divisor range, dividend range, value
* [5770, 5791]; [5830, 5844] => 1.08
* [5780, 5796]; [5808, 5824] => 1.08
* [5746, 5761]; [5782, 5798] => 1.02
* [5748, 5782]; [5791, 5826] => 1.05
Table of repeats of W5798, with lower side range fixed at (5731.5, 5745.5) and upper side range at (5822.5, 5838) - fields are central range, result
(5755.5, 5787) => 0.02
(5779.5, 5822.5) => 0.02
